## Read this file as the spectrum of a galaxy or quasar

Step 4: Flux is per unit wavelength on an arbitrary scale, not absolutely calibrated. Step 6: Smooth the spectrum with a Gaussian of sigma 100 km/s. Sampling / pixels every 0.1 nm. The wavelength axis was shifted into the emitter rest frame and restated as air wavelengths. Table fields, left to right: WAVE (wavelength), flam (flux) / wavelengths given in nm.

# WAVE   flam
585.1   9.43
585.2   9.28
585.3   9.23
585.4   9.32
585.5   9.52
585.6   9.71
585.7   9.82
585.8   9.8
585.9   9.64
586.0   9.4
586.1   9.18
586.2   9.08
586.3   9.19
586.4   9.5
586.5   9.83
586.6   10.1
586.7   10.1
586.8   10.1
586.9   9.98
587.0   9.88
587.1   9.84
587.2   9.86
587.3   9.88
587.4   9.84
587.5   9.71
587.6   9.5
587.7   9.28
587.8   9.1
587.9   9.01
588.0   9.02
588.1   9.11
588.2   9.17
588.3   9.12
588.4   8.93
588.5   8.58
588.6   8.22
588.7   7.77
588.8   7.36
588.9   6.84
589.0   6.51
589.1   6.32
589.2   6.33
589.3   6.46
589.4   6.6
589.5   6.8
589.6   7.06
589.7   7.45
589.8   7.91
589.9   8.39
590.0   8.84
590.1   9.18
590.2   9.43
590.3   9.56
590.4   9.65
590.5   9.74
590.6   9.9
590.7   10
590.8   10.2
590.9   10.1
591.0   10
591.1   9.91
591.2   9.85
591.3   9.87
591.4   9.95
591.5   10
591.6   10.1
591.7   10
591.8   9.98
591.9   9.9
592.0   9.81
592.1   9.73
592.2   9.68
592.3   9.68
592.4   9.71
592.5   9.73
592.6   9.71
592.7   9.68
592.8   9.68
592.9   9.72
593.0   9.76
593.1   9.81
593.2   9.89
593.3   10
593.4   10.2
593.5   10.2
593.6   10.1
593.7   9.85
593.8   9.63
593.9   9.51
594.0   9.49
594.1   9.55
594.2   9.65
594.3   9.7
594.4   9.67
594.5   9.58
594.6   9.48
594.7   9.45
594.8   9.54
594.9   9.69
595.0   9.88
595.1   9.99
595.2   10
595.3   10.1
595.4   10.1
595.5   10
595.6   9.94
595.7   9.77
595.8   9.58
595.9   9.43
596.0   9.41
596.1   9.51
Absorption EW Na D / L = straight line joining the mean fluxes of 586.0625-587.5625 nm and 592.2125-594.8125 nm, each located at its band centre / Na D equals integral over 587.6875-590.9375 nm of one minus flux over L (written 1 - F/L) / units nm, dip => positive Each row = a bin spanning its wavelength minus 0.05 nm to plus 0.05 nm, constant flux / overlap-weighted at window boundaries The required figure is 0.44 nm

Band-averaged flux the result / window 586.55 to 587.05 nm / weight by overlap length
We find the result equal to 10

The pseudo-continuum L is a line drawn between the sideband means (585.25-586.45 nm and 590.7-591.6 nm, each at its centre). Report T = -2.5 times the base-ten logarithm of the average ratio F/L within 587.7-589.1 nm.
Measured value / 0.17 mag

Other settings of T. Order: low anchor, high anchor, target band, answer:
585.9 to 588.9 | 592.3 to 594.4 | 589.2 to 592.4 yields 0.04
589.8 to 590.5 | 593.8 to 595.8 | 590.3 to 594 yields -0.05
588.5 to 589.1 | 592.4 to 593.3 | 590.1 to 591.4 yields -0.16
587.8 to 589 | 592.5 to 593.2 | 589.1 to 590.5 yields 0.11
